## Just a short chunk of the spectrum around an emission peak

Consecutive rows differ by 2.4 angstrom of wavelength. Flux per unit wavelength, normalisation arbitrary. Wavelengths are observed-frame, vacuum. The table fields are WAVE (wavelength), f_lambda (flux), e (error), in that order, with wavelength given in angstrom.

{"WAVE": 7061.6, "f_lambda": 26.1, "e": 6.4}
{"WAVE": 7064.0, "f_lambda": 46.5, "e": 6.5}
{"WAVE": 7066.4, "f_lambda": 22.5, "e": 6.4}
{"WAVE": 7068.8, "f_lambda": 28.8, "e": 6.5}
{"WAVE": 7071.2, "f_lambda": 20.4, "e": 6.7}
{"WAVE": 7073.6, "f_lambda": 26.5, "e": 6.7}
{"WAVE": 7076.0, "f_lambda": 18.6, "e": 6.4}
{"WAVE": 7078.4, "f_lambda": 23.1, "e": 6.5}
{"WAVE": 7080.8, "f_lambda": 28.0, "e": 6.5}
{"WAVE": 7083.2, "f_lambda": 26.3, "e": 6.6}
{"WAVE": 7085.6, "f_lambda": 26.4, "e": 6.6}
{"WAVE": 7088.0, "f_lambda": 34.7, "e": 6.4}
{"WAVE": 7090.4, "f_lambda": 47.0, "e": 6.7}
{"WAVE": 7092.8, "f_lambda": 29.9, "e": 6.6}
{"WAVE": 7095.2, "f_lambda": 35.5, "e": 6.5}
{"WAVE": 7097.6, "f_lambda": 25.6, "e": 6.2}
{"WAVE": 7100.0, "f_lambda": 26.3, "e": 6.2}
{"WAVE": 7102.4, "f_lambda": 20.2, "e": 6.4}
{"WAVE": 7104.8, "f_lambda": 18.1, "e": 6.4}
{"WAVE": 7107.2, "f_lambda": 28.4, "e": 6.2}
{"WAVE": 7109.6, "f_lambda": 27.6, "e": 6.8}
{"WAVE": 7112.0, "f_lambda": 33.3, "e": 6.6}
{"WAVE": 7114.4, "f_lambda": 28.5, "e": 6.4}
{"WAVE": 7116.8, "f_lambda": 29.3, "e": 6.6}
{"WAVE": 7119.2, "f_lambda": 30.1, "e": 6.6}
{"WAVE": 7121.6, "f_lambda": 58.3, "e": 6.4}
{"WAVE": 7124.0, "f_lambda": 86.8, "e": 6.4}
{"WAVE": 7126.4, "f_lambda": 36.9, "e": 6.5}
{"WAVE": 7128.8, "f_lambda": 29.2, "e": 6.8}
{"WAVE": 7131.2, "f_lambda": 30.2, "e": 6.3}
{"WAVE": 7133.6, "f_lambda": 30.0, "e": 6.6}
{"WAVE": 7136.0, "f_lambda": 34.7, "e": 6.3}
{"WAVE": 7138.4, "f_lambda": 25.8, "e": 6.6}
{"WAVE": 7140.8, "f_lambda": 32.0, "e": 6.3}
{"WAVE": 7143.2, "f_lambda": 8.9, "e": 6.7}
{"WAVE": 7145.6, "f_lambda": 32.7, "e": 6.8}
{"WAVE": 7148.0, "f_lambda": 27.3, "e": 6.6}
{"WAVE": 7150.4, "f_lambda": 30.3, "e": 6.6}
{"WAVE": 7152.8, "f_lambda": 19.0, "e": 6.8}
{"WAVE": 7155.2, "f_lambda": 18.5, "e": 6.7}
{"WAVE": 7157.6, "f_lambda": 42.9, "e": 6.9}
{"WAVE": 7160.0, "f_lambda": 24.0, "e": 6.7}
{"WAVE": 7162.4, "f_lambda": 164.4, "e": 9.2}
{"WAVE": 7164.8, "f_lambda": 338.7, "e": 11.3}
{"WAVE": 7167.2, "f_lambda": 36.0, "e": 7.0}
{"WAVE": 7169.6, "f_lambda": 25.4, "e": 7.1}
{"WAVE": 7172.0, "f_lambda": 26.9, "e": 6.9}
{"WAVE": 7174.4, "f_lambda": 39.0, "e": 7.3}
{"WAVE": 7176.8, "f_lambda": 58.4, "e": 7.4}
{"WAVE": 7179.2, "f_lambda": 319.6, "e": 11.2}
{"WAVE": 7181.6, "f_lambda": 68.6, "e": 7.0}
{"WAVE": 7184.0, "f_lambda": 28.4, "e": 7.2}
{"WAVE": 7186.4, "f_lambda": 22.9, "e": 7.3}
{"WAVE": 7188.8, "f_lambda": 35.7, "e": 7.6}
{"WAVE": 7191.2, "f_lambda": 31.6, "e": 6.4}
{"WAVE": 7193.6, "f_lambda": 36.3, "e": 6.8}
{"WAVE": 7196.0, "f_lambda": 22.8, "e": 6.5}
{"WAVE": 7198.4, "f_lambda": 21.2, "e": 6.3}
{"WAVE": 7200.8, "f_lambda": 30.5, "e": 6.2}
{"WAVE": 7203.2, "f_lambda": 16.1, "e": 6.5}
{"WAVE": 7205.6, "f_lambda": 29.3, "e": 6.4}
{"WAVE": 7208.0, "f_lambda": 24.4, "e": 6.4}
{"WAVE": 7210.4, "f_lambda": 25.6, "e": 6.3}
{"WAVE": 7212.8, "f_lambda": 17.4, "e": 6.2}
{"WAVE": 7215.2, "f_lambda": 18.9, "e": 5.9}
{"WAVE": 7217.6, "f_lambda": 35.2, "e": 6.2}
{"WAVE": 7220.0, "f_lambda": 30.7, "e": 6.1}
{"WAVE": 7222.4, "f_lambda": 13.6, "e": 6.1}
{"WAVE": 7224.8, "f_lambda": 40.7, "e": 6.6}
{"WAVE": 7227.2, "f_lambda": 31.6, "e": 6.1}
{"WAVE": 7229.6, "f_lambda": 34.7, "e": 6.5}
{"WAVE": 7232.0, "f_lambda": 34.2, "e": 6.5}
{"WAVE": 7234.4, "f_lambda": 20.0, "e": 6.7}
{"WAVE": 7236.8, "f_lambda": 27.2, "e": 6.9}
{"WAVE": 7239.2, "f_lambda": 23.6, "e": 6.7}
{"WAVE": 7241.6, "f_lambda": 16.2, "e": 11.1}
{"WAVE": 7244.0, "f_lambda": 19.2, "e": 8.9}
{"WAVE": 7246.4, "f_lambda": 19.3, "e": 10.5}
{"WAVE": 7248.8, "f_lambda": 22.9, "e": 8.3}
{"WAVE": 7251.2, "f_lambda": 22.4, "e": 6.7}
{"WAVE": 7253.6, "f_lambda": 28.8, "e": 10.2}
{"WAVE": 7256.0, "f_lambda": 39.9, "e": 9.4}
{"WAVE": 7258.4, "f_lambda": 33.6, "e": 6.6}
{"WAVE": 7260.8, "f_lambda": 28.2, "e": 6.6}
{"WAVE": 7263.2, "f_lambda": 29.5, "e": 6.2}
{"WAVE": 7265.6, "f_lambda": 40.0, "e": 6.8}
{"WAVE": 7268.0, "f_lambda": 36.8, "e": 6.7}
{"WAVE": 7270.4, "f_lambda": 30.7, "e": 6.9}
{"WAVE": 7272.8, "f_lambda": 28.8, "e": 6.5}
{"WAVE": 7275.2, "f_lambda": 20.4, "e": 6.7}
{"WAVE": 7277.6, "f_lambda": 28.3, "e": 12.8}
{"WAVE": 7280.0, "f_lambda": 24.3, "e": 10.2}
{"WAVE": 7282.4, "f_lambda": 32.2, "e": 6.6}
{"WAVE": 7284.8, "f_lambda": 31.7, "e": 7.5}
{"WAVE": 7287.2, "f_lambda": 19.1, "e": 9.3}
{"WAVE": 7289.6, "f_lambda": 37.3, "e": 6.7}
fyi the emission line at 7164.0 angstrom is [S II] 6716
